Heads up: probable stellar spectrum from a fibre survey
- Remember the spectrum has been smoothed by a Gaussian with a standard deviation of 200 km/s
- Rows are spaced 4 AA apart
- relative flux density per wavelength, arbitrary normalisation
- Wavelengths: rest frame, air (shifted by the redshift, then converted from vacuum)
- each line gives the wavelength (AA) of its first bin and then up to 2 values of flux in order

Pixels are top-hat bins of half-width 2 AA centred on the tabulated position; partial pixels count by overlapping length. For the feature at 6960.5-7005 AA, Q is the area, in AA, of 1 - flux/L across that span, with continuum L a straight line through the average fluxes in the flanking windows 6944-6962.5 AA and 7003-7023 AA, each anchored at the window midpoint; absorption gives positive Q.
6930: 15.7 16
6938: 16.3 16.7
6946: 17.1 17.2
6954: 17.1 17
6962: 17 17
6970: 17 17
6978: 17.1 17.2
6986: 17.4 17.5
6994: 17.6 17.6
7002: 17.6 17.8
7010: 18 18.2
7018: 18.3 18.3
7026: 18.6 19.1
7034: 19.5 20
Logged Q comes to 0.7 AA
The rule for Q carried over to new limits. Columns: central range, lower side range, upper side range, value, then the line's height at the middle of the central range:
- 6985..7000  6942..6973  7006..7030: 0.2 AA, 17.8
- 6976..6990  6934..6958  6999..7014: 0.1 AA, 17.4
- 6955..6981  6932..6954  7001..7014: 0.2 AA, 17.2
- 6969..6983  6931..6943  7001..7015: 0.1 AA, 17.2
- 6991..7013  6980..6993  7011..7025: 0.1 AA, 17.8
